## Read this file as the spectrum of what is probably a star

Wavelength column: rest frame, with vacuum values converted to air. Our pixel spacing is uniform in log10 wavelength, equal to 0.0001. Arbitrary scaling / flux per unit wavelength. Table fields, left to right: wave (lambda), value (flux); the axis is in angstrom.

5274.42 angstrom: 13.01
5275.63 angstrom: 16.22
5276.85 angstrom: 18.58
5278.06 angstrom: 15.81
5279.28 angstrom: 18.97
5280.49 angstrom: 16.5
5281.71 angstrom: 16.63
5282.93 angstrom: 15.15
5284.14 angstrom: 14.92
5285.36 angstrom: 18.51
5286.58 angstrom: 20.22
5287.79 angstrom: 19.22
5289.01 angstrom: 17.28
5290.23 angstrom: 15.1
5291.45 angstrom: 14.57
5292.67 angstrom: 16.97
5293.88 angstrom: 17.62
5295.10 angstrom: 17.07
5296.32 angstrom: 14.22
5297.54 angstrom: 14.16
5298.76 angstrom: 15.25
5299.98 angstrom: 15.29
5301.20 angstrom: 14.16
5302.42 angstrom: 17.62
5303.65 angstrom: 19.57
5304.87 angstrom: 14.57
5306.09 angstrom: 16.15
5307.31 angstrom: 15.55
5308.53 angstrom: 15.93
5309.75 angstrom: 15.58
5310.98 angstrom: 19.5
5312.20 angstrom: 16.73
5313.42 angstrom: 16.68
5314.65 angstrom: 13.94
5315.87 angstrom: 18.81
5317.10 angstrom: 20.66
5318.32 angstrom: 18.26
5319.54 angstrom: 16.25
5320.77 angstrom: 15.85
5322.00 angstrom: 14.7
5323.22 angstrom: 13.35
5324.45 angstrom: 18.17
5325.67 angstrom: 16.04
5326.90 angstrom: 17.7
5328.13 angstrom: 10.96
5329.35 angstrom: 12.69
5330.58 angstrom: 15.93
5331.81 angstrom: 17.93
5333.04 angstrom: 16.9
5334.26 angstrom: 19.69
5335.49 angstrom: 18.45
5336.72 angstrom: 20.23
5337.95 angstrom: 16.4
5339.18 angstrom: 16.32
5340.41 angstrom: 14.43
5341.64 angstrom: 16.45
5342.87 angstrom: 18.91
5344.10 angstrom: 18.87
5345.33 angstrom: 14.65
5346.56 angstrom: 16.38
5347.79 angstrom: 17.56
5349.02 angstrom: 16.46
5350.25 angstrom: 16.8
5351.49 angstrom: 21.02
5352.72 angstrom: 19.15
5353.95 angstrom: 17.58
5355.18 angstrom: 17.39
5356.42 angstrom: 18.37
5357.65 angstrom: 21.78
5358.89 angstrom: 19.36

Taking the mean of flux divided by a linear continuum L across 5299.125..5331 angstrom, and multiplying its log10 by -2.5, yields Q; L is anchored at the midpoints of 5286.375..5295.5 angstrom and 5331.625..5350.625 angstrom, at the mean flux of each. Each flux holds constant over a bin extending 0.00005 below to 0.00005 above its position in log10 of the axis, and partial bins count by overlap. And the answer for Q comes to 0.067 mag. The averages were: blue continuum 17.1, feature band 16.2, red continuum 17.3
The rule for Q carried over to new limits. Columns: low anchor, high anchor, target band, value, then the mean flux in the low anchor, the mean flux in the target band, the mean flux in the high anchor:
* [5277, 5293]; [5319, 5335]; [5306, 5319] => -0.06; 17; 17.1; 15.9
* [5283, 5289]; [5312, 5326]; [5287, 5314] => 0.06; 17.9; 16.3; 16.6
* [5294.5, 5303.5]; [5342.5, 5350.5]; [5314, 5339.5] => -0.01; 15.6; 16.6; 17.1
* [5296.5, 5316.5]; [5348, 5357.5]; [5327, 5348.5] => 0.06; 16.2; 16.7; 18.3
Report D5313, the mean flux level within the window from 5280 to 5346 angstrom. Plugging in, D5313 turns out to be 16.5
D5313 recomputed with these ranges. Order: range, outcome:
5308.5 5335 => 16.5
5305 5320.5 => 16.9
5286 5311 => 16.4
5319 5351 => 16.5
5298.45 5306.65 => 16.1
